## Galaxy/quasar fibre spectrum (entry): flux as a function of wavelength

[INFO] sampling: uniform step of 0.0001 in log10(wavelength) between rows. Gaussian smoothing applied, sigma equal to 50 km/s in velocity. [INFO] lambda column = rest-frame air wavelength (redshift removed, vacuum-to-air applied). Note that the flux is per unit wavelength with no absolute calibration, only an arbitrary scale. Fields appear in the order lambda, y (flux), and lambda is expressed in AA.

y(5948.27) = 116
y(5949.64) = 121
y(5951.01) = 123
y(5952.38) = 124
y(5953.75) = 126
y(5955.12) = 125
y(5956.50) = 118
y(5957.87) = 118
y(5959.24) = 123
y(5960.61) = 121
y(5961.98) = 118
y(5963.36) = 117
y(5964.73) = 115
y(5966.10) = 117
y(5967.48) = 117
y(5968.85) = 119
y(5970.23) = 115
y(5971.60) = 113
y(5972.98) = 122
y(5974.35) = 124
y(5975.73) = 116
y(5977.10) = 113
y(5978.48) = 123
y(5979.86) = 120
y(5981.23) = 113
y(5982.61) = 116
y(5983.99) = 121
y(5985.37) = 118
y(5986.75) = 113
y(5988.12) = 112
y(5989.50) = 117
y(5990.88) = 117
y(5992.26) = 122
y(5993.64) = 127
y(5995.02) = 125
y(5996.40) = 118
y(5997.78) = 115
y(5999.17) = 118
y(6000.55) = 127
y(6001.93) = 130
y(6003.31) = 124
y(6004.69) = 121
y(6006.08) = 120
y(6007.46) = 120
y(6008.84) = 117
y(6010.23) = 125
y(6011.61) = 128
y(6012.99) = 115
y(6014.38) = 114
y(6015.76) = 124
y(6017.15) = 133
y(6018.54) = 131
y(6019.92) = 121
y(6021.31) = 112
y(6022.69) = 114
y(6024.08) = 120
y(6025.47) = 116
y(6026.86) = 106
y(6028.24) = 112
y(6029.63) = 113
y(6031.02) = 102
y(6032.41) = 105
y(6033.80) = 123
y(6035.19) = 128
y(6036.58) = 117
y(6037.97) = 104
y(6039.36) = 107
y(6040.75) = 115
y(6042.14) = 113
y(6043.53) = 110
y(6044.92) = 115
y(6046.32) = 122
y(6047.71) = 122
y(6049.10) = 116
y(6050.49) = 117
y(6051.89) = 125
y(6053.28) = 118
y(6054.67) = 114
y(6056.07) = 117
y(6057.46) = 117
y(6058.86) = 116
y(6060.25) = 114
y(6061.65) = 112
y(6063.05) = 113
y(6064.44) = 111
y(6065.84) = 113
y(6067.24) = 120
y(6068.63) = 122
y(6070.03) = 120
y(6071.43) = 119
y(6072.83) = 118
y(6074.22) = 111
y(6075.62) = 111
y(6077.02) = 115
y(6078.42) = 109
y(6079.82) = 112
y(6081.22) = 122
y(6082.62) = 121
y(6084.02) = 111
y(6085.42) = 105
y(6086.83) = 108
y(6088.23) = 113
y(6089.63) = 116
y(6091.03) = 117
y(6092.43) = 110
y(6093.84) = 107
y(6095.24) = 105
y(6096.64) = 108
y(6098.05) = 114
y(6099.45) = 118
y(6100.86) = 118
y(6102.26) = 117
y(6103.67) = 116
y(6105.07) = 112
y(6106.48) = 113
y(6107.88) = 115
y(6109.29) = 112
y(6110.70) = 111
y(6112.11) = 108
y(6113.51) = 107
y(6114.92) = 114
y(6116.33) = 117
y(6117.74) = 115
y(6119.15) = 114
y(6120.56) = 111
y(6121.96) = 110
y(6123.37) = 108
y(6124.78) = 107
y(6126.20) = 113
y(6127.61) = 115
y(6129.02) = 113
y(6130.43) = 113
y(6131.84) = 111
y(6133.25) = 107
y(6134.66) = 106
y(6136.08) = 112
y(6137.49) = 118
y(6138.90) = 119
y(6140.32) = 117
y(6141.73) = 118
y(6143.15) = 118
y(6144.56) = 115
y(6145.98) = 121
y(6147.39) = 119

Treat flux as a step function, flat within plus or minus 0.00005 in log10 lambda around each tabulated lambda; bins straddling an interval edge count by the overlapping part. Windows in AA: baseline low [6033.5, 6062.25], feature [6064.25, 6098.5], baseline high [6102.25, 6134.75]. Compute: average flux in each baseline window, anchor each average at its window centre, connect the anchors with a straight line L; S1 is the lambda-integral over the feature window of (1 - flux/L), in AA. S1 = 0.2 AA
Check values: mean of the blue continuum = 116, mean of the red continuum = 112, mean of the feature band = 114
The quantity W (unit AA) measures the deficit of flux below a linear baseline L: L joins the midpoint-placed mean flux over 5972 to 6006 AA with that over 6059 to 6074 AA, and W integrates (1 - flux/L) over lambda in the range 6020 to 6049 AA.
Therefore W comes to 0.9 AA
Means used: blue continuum 120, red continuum 116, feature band 114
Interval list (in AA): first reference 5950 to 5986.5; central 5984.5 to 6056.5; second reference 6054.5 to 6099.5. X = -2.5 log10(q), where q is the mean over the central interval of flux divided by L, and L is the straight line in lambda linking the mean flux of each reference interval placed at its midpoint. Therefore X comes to -0.01 mag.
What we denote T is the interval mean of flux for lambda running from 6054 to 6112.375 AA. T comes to 114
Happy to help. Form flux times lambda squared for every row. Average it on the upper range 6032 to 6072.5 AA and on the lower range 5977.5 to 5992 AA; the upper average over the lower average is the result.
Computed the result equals 1.01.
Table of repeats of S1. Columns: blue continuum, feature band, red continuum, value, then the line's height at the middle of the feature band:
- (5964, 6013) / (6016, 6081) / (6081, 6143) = 0.2 AA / 116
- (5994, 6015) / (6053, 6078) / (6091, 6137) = 0.1 AA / 116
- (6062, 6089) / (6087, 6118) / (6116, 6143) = 0.2 AA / 114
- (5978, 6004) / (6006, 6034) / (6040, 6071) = 0.2 AA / 118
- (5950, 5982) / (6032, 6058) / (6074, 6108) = -0.2 AA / 115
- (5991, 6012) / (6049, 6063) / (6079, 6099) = -0.1 AA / 116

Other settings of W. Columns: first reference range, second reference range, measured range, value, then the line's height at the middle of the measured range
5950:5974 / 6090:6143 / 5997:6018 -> -0.8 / 118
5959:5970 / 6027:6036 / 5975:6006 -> -0.8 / 116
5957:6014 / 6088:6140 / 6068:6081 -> -0.1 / 115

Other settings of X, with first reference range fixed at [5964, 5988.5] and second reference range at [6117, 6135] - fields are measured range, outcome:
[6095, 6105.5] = -0.02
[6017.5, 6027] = -0.03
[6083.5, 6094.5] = 0.02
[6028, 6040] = 0.02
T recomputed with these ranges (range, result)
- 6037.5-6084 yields 115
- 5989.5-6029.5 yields 120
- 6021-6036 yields 114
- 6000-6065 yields 117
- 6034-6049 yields 116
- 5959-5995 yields 118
